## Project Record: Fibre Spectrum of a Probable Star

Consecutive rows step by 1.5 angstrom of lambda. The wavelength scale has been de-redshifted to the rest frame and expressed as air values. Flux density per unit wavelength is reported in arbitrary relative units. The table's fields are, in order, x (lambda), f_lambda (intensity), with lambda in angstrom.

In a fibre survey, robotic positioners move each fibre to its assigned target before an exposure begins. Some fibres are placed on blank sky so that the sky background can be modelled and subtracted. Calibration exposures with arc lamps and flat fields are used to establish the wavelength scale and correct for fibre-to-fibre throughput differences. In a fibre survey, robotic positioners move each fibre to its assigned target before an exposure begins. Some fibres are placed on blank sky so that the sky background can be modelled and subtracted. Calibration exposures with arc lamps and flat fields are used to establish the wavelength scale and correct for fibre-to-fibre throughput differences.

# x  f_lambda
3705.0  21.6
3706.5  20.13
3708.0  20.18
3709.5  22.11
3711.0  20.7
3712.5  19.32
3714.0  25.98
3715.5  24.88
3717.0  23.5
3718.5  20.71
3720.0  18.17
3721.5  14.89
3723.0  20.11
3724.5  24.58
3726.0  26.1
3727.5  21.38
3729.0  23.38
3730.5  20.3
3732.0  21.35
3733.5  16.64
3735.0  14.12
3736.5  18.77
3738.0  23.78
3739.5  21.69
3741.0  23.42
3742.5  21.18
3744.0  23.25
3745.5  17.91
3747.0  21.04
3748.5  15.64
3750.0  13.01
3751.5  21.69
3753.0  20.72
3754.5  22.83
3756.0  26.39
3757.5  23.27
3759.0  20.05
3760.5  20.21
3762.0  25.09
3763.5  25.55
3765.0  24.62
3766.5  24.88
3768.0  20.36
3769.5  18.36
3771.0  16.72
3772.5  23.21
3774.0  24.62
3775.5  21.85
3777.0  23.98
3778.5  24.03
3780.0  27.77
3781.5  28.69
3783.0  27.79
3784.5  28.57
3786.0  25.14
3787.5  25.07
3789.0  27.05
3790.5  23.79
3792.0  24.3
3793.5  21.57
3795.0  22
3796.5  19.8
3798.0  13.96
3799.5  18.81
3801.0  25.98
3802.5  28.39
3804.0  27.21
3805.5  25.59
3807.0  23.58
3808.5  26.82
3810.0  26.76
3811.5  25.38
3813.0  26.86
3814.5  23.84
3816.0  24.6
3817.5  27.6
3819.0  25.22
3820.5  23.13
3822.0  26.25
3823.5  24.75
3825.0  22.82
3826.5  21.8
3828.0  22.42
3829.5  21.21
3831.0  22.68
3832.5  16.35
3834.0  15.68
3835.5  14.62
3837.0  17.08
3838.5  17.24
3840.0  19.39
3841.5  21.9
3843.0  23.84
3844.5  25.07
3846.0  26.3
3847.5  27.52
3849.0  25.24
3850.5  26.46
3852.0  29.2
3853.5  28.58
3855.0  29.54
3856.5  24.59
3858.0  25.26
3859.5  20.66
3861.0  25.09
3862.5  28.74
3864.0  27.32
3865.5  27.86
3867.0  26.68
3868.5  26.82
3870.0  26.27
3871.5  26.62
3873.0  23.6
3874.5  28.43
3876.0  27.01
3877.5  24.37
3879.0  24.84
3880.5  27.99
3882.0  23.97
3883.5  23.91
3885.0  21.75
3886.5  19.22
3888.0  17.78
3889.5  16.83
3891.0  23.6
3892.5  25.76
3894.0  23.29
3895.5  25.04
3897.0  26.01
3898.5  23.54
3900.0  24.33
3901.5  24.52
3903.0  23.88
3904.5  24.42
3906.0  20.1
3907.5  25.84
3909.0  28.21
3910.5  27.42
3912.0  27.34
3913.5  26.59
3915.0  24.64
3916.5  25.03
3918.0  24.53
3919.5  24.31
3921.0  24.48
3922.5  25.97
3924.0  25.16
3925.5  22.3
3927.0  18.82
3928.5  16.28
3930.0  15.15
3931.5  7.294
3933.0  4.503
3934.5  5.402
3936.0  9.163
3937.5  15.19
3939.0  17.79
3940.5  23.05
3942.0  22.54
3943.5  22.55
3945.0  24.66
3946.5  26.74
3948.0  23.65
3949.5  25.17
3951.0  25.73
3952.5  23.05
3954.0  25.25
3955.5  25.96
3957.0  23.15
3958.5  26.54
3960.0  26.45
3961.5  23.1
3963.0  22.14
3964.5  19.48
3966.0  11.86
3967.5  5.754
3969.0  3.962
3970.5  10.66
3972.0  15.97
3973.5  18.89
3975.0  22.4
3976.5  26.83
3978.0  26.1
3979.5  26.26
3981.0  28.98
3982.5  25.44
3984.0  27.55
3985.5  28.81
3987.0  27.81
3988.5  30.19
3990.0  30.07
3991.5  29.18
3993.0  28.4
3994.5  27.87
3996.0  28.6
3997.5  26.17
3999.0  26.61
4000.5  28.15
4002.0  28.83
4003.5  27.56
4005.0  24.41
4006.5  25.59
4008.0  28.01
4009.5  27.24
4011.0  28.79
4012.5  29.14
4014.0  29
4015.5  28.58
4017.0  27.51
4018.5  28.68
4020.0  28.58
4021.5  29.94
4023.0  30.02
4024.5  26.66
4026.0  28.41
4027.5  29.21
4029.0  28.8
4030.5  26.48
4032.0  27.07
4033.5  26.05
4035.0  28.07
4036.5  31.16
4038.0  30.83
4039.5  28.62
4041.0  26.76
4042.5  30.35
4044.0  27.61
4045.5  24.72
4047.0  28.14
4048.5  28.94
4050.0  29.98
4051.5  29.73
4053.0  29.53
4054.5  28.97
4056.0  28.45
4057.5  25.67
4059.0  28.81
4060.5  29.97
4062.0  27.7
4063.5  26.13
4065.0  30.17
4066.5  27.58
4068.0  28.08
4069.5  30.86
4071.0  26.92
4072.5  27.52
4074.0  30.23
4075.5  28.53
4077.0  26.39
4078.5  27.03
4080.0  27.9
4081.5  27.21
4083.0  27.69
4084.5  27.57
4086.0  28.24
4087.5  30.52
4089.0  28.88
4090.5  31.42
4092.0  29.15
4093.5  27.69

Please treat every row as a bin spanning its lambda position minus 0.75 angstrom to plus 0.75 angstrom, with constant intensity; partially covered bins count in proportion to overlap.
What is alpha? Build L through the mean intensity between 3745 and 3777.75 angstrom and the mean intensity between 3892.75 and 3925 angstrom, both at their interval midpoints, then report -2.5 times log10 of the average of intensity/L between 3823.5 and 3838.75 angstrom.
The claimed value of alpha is 0.18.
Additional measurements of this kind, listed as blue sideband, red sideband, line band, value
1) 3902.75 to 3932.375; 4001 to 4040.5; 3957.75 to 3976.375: 0.40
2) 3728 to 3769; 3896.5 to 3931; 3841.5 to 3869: -0.15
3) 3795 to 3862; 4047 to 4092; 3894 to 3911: 0.01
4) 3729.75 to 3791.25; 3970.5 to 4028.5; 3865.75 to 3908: 0.03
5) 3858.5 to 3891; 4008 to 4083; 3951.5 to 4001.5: 0.14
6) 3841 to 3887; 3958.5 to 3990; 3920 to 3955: 0.17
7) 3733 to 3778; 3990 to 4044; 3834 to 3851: 0.08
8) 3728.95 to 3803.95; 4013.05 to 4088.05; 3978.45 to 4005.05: -0.03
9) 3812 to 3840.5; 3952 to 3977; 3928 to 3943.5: 0.38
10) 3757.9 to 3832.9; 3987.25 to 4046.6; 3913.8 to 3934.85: 0.34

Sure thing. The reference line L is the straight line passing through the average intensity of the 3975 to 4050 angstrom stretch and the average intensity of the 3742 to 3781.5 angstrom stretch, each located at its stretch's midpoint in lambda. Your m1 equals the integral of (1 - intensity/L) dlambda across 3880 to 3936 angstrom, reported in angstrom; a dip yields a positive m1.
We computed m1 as 7.9 angstrom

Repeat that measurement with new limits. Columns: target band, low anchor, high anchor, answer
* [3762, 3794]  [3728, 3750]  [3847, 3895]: -4.1 angstrom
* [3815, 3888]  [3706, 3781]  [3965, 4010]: -4.5 angstrom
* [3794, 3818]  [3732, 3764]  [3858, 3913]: -1.8 angstrom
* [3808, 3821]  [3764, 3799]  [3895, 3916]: -1.0 angstrom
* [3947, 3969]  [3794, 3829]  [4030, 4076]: 4.3 angstrom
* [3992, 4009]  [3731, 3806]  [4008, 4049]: 0.2 angstrom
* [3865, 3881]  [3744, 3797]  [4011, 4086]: -1.0 angstrom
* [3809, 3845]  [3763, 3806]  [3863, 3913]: 2.6 angstrom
